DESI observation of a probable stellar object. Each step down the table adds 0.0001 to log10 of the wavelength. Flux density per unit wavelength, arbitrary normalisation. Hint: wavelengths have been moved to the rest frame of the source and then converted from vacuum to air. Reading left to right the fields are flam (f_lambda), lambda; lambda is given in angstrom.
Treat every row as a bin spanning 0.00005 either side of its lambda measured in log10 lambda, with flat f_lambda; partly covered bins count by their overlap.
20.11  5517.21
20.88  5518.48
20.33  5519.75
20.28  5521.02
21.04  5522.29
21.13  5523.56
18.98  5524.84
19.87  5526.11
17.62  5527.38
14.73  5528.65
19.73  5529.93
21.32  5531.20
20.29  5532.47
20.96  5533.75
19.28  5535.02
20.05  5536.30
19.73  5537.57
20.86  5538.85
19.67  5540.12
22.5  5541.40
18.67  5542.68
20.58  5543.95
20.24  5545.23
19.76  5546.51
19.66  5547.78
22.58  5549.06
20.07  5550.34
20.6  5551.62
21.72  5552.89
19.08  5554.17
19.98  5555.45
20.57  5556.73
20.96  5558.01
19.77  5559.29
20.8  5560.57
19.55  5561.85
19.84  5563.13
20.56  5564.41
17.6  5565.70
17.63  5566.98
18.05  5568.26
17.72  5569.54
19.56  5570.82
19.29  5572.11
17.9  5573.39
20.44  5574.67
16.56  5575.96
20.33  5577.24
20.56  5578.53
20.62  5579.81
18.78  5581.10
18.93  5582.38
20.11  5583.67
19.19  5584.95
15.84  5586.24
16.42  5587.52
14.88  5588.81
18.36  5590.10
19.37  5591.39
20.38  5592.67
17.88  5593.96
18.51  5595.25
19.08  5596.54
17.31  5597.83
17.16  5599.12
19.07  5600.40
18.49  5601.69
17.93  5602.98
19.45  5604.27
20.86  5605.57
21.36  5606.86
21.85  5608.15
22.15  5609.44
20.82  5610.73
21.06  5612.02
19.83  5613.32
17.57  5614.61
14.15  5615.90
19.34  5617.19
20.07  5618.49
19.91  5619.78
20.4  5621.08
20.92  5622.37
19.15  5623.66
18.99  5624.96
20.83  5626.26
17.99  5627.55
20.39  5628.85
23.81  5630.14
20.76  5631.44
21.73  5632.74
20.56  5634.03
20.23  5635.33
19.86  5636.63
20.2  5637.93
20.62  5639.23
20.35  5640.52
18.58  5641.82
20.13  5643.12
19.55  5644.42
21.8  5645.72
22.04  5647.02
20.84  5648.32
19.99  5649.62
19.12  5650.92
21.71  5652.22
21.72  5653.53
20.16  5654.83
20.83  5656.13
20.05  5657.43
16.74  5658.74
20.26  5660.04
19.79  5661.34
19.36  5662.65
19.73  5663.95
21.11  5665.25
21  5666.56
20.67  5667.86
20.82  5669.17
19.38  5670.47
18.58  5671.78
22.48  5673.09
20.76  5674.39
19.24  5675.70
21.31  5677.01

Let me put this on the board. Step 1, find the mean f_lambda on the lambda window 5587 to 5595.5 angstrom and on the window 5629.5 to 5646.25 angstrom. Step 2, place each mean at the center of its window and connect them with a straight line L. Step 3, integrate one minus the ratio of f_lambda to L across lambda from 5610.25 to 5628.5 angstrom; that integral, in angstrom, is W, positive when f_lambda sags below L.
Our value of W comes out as 0.2 angstrom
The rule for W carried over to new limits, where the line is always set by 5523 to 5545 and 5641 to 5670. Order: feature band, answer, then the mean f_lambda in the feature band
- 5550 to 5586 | 0.8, 19.5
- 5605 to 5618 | 0.1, 19.9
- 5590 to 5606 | 1.0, 18.7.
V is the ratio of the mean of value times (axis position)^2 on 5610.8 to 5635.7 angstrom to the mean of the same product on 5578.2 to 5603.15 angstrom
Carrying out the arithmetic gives 1.09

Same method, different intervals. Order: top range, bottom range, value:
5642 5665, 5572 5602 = 1.12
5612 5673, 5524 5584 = 1.05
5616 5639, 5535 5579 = 1.04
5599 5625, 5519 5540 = 1.02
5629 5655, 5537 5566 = 1.05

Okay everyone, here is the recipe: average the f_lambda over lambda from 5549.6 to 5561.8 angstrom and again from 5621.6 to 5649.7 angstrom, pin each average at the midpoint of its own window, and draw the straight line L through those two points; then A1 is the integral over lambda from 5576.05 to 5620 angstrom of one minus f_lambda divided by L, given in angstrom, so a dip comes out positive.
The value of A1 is 3.01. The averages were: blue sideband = 20.4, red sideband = 20.4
